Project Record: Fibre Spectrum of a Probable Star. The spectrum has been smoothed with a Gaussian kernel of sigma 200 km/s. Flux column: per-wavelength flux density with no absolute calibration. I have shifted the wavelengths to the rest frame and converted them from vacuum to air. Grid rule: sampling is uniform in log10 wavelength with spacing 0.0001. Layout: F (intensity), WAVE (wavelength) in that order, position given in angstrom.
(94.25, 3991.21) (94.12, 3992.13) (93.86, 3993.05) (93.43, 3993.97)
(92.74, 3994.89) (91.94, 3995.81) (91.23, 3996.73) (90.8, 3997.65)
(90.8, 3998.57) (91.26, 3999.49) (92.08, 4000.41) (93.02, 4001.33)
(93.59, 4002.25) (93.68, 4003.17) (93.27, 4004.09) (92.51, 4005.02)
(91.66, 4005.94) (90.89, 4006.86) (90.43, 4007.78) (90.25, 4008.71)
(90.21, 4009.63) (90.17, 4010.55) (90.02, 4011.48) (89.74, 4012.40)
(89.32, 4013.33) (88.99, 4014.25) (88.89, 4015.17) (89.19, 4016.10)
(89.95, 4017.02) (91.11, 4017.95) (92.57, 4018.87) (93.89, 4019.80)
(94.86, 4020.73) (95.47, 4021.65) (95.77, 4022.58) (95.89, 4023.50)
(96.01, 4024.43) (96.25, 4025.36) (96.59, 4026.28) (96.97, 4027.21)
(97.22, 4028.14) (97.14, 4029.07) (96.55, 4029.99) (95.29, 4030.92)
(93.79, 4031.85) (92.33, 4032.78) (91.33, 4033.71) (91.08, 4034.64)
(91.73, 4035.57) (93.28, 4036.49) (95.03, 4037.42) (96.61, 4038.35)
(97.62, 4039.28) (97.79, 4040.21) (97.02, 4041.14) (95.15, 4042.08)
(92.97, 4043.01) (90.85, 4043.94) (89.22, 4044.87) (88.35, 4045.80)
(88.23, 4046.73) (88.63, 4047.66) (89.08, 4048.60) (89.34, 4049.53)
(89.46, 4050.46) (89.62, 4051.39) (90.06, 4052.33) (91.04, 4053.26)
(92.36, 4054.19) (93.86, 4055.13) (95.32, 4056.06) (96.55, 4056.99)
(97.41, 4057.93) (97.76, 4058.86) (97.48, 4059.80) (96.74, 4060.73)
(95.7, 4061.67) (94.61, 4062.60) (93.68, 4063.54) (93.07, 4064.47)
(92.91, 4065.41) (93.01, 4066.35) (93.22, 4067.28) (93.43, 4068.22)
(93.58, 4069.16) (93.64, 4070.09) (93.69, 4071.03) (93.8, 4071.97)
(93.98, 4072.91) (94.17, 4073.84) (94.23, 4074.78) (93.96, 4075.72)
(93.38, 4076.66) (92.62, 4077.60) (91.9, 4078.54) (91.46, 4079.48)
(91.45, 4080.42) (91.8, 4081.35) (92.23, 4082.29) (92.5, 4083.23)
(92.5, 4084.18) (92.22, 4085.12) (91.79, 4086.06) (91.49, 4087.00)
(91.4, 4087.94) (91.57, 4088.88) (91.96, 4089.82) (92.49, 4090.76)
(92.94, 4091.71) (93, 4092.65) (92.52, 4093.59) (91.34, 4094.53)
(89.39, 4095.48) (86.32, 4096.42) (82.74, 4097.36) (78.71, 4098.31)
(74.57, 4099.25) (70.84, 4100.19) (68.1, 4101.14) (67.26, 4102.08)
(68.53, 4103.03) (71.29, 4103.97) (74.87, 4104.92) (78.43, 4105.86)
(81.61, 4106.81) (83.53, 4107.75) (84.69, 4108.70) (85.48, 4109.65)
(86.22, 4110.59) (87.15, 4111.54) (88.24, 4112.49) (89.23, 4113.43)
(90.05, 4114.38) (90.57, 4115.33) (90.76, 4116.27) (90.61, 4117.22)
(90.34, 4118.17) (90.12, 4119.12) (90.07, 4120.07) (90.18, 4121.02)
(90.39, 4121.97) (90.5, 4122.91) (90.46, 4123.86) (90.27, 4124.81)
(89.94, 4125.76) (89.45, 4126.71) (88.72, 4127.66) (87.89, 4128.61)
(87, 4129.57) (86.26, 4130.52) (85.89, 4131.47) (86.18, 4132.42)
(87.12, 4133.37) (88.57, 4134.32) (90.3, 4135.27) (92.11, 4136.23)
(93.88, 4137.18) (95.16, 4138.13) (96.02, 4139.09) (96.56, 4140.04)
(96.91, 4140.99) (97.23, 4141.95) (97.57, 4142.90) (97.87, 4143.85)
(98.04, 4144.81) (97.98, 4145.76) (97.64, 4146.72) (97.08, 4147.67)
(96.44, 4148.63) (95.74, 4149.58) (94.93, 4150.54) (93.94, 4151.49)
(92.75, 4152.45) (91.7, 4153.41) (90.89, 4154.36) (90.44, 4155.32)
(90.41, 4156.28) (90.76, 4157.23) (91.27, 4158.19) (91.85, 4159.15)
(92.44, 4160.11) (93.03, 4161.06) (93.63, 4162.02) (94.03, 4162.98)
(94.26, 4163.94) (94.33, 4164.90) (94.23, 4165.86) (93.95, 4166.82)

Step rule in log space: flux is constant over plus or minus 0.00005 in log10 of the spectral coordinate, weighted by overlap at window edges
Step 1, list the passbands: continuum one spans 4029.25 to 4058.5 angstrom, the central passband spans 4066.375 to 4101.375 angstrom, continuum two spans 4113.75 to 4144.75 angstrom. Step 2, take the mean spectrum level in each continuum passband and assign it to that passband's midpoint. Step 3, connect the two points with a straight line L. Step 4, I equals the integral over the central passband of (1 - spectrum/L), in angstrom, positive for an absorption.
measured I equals 0.72 angstrom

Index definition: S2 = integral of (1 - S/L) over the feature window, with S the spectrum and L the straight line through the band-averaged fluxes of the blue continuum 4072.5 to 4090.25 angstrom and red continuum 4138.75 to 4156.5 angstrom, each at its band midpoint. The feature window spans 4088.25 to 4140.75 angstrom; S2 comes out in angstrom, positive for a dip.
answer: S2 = 4.0 angstrom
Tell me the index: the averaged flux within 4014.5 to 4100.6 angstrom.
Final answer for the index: 92.4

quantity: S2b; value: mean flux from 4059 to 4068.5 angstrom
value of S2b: 94.5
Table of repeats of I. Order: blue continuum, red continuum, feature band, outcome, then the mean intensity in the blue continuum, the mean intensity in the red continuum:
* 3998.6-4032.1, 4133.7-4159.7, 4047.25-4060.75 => 0.1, 92.9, 94.2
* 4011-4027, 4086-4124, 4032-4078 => -1.8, 92.7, 85.6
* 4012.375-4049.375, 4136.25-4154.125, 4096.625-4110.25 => 2.6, 93.2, 95.8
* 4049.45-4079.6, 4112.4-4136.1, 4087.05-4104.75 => 1.6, 93.6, 89.2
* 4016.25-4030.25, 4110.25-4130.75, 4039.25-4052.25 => 0.3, 95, 89.3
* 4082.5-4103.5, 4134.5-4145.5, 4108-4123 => 0.2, 85.7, 95.5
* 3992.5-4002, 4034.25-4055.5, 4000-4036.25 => -0.3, 92.2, 92.1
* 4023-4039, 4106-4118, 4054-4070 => -0.5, 95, 87.2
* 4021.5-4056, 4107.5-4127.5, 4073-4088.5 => -0.2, 93.4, 89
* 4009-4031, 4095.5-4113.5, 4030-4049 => -0.6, 93.2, 79.4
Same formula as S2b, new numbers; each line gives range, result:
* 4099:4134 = 84.8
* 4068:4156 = 89.6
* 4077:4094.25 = 92.1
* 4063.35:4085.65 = 93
